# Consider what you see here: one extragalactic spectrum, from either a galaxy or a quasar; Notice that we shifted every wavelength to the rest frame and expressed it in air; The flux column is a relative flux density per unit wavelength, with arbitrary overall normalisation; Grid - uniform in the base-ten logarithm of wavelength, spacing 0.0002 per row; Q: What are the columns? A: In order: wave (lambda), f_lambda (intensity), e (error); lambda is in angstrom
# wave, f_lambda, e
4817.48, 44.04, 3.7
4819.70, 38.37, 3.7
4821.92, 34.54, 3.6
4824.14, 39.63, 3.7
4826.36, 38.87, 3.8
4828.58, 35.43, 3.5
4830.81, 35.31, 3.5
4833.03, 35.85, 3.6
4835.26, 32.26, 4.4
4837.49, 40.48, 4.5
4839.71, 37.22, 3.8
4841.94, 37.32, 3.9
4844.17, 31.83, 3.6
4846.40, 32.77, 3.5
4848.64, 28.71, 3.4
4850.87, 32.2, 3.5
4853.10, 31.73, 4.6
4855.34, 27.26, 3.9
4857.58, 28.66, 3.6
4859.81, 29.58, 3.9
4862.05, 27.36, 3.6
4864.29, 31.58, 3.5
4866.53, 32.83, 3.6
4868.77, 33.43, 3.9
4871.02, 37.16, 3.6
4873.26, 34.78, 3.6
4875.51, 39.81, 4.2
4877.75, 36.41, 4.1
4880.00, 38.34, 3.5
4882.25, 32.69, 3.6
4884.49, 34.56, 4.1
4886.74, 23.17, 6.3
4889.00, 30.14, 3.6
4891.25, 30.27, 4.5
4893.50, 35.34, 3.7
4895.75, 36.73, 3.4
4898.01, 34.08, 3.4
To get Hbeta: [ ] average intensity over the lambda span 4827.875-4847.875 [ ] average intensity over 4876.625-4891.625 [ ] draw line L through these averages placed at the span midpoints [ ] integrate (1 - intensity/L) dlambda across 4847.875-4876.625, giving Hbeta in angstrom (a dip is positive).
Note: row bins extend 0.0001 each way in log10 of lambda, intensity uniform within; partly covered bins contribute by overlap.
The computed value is 1.4 angstrom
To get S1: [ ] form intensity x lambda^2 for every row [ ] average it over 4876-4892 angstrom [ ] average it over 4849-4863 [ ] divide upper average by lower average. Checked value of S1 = 1.12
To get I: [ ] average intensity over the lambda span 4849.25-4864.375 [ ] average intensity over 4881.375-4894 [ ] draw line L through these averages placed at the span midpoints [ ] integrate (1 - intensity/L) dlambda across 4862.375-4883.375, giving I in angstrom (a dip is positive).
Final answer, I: -3.3 angstrom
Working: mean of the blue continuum 29.6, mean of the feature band 34.9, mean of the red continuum 30.8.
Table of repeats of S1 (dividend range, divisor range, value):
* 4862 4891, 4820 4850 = 0.96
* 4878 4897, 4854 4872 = 1.07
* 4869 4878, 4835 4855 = 1.10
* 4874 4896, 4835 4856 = 1.03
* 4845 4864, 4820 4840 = 0.82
